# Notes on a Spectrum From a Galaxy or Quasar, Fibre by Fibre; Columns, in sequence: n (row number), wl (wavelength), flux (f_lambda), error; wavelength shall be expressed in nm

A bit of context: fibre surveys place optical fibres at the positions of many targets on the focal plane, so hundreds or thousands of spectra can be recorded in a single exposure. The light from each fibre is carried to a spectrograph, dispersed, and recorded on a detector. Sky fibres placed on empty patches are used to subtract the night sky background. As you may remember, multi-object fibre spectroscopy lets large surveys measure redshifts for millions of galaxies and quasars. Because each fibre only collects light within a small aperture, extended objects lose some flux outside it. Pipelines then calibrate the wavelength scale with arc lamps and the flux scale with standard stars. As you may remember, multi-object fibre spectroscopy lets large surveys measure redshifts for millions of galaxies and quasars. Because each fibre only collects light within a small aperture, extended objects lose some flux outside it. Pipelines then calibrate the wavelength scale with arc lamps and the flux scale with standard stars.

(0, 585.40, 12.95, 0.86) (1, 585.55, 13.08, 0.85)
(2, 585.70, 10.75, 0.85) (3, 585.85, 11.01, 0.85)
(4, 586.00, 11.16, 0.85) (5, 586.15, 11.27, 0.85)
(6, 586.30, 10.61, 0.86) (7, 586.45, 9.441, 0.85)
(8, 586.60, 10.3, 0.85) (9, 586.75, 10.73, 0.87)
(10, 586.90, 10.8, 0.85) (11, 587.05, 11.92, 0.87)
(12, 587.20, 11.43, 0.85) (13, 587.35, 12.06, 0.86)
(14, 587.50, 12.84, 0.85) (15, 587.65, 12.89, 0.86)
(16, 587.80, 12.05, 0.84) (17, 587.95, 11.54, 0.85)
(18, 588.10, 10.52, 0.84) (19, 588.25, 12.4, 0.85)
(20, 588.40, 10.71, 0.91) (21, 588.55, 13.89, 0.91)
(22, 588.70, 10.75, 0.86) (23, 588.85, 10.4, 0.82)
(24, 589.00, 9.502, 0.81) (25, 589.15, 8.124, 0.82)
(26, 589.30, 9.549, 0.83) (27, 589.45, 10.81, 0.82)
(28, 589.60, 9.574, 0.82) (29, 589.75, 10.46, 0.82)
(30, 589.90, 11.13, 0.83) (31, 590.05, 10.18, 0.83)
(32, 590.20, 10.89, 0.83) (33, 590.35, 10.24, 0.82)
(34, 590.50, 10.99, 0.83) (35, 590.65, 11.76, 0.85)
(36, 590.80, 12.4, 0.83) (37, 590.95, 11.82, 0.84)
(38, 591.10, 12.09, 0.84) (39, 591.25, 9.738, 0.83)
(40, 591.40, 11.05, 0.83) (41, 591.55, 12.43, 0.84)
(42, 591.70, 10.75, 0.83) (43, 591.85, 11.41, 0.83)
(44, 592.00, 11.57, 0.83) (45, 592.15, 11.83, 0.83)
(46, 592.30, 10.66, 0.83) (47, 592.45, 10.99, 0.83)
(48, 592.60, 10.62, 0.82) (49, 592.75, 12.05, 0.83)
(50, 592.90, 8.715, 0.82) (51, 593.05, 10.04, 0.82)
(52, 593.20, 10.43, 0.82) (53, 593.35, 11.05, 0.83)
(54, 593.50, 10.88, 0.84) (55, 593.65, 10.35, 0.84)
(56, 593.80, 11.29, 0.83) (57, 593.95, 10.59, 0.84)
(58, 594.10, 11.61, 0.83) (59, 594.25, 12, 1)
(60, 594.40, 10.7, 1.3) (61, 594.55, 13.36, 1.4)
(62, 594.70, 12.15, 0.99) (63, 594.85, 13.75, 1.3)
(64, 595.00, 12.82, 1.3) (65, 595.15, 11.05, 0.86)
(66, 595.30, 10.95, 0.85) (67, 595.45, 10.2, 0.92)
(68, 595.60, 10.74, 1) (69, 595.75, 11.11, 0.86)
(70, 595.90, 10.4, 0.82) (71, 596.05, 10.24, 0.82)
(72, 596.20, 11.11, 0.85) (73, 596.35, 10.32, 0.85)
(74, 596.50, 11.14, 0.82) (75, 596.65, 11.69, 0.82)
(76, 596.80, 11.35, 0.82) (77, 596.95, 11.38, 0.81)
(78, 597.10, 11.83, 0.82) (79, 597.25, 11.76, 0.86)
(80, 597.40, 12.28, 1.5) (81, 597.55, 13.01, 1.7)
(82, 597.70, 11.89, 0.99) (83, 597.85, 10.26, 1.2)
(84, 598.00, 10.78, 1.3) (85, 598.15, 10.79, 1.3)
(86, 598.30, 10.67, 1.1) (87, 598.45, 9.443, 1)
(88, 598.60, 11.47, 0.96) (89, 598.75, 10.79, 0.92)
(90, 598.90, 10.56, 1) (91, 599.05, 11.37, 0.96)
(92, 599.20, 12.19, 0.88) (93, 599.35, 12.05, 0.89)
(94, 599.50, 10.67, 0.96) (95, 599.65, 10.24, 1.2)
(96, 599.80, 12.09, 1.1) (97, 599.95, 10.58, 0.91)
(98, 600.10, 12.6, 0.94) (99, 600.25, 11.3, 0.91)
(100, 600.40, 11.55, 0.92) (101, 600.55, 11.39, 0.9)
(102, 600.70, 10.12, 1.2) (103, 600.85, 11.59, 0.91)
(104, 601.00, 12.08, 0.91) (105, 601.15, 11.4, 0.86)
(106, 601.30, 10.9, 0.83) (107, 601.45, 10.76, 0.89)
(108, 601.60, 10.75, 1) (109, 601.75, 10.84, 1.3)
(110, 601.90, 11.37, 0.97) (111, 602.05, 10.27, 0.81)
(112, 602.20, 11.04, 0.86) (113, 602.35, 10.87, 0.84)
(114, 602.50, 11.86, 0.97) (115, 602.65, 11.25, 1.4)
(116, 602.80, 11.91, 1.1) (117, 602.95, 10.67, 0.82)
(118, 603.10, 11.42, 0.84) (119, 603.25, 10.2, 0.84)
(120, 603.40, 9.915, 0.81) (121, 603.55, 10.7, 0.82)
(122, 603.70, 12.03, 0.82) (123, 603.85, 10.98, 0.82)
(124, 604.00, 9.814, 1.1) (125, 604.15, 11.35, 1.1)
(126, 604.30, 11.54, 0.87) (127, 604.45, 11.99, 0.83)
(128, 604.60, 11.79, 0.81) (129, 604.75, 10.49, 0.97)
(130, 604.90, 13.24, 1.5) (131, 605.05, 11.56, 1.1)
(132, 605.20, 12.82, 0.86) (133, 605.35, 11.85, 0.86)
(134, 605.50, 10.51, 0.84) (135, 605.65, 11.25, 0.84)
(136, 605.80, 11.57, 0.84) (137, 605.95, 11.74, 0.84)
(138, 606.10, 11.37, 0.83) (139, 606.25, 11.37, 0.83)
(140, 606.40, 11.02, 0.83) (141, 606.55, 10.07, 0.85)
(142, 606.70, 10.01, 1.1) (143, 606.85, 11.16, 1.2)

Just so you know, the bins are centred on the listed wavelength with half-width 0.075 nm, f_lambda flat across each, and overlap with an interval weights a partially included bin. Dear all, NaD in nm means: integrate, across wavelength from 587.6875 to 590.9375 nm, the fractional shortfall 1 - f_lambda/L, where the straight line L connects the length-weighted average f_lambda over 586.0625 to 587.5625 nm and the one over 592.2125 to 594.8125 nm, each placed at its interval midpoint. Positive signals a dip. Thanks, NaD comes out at 0.06 nm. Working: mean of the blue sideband 11.1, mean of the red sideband 11.1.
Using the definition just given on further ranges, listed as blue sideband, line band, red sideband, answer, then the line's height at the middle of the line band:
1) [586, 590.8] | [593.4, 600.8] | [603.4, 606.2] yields -0.04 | 11.2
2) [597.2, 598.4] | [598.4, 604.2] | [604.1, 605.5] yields 0.24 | 11.6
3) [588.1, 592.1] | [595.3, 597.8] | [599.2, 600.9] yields -0.01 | 11.2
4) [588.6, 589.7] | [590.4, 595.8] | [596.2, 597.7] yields -0.25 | 10.8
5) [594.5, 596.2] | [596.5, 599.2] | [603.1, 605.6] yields 0.04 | 11.4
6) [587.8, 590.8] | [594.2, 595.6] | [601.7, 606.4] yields -0.11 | 11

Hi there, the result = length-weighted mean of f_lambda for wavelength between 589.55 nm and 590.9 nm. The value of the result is 10.9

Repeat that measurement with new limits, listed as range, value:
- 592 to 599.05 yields 11.2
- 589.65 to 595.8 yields 11.2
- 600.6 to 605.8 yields 11.2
